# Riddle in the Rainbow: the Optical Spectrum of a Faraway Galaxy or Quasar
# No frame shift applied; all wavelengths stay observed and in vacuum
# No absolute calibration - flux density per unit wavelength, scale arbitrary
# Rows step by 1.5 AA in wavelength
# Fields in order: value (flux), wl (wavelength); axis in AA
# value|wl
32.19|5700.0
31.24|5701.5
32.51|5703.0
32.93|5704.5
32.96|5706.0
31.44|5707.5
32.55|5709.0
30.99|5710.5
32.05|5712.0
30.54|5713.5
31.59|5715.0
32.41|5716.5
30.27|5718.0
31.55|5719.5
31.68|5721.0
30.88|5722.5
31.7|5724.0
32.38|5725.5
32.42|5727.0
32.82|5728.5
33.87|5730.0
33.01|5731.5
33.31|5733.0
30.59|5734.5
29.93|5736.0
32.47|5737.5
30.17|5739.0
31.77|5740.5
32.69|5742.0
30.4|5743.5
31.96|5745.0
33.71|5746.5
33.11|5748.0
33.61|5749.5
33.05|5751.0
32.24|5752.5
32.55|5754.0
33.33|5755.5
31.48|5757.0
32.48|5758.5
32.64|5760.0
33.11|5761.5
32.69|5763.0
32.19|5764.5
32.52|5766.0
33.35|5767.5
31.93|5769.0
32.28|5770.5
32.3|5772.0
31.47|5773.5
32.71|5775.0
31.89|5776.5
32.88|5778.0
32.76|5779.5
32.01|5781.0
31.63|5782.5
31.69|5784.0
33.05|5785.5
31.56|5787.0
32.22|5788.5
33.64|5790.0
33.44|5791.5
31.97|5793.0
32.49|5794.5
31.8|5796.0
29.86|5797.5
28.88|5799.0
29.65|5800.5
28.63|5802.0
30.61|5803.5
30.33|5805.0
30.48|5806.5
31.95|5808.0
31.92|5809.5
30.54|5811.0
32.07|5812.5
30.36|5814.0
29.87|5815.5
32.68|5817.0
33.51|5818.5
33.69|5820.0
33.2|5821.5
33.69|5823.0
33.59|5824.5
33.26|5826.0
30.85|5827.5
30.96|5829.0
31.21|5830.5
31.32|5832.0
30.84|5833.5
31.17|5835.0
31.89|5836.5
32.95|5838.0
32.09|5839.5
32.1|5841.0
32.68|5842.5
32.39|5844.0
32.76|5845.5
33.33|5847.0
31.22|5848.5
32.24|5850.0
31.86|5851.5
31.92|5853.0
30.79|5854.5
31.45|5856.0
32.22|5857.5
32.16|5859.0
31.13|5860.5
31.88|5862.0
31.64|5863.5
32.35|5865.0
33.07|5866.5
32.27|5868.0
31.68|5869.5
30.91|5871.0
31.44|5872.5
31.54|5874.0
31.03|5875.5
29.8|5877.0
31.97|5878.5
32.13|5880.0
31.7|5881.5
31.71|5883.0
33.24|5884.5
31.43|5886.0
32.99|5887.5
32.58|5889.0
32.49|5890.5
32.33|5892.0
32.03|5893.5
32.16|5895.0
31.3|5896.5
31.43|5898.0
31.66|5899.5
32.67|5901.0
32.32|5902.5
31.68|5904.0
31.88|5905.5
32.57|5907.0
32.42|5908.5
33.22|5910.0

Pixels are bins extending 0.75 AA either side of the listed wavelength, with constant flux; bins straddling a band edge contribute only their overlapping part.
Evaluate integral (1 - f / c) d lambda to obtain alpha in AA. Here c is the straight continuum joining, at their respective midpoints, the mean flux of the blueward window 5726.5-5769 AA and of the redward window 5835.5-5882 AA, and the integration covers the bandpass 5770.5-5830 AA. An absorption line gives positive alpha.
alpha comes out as 0.7 AA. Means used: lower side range 32.4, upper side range 31.9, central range 31.8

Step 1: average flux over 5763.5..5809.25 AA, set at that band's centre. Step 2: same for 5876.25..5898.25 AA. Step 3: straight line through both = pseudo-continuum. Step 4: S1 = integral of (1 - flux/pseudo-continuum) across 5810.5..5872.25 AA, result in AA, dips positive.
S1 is -0.3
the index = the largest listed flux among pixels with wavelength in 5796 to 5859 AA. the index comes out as 33.69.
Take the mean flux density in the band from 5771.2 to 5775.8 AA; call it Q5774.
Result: 32.2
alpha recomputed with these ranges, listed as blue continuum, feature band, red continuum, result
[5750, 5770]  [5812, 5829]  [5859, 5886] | -0.1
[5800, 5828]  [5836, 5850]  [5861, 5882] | -0.3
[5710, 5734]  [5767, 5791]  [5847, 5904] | -0.3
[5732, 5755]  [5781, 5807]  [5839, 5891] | 0.6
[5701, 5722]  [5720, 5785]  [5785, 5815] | -1.5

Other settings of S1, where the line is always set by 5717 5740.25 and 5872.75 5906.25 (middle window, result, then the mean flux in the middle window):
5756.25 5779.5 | -0.4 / 32.4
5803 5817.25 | 0.4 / 31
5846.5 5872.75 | 0.0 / 31.9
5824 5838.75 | 0.0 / 31.8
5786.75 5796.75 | -0.2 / 32.5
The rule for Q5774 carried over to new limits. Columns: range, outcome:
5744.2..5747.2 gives 32.8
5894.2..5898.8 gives 31.6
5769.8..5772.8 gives 32.3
